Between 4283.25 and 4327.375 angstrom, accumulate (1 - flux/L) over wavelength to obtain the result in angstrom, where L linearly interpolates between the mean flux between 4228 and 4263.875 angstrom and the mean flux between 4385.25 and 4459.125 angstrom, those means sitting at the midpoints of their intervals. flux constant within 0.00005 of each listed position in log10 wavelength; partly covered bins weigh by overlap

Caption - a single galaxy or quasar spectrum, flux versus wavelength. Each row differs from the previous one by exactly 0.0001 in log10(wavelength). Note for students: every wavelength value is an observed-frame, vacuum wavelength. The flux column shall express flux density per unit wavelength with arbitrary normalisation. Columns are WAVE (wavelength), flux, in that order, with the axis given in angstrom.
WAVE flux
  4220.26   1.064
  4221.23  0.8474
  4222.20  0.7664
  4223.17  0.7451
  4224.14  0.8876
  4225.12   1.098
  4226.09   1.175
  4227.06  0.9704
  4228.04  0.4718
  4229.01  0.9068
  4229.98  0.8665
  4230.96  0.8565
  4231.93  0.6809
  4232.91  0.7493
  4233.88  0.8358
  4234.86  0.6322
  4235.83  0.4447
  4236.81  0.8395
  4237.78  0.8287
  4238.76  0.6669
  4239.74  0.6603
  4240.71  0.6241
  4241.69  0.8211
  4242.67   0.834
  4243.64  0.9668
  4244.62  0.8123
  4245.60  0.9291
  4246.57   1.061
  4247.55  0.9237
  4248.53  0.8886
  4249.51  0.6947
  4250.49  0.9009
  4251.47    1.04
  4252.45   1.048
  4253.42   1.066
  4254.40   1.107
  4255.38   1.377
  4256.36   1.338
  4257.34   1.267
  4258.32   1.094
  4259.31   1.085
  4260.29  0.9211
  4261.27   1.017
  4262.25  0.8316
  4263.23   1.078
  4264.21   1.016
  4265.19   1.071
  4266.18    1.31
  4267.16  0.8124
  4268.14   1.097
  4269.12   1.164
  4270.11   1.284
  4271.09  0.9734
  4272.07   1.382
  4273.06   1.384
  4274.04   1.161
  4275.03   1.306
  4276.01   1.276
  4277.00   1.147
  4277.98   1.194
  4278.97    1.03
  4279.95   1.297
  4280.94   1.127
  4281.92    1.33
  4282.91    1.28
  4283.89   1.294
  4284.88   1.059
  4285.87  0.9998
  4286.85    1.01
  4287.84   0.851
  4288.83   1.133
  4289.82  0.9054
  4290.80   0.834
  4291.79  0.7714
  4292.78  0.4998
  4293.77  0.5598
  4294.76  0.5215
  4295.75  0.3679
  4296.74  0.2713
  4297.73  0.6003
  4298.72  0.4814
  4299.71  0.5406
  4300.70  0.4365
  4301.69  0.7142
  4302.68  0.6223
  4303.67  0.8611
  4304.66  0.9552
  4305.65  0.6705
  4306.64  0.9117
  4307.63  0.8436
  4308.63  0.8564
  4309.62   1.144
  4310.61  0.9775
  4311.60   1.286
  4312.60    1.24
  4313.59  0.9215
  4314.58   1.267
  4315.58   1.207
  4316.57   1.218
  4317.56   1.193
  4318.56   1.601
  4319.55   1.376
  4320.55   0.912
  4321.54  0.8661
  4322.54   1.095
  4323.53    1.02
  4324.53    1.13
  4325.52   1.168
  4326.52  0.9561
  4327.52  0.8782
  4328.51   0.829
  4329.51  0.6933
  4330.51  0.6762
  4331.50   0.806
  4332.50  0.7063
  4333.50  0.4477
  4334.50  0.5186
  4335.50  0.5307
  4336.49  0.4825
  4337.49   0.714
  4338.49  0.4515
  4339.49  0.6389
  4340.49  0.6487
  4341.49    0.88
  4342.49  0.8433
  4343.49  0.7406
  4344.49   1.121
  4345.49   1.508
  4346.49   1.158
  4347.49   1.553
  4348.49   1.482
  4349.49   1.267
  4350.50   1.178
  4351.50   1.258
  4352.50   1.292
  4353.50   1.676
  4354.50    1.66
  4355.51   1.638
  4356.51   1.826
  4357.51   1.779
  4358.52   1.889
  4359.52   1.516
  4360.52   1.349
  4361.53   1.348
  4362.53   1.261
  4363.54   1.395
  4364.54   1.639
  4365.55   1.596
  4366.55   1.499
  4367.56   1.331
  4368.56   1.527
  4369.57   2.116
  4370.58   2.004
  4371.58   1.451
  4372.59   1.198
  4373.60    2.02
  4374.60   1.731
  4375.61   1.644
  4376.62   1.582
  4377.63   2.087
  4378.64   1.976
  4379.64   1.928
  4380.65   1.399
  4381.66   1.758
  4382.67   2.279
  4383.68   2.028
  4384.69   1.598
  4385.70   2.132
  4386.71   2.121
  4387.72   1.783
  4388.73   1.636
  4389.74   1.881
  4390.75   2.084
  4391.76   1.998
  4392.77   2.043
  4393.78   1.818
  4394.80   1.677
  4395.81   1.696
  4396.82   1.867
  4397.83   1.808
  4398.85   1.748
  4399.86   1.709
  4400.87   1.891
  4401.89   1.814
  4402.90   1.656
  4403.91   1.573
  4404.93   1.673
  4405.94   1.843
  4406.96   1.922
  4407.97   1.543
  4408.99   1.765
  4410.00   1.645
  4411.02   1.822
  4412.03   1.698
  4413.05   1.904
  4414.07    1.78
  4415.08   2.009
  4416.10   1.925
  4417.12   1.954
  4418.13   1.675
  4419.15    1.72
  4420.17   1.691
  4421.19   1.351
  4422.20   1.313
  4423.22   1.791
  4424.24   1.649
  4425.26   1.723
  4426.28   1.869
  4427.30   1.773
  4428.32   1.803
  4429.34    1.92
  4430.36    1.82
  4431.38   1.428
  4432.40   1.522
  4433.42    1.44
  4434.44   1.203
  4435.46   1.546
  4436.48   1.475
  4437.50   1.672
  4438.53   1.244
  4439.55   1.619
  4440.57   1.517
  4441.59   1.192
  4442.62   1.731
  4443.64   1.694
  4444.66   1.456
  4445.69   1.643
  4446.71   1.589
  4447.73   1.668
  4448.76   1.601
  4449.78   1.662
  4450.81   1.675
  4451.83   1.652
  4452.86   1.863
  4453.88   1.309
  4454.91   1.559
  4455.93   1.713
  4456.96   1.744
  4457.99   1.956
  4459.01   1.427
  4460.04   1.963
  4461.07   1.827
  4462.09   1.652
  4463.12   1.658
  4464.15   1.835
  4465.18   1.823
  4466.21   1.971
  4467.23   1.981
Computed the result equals 9.87 angstrom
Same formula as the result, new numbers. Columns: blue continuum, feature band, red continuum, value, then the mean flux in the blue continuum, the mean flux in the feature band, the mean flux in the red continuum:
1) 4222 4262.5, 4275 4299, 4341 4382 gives 4.22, 0.9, 0.922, 1.51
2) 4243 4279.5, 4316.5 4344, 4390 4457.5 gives 9.90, 1.08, 0.852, 1.69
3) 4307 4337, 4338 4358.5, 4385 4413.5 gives 0.32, 0.961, 1.25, 1.81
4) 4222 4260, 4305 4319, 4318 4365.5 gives -0.48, 0.898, 1.09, 1.12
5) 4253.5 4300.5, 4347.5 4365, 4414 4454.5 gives -2.38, 1.01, 1.5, 1.63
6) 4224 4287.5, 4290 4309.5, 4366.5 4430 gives 9.15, 1.01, 0.662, 1.78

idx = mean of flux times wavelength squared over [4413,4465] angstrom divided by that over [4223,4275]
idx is 1.88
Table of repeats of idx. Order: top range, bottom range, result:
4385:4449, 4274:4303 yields 2.05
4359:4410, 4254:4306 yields 1.87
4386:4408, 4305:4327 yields 1.74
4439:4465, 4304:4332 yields 1.71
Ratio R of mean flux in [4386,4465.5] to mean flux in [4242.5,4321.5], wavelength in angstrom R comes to 1.71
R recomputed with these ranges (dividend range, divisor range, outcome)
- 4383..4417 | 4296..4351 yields 2.01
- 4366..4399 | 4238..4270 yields 1.82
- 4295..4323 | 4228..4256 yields 1.06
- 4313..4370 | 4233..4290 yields 1.13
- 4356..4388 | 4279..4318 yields 1.90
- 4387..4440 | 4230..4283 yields 1.71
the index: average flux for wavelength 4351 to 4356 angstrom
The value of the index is 1.5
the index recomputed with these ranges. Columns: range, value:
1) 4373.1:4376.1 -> 1.8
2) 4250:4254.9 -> 1.03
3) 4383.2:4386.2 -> 1.92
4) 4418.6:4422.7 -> 1.52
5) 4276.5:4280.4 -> 1.17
